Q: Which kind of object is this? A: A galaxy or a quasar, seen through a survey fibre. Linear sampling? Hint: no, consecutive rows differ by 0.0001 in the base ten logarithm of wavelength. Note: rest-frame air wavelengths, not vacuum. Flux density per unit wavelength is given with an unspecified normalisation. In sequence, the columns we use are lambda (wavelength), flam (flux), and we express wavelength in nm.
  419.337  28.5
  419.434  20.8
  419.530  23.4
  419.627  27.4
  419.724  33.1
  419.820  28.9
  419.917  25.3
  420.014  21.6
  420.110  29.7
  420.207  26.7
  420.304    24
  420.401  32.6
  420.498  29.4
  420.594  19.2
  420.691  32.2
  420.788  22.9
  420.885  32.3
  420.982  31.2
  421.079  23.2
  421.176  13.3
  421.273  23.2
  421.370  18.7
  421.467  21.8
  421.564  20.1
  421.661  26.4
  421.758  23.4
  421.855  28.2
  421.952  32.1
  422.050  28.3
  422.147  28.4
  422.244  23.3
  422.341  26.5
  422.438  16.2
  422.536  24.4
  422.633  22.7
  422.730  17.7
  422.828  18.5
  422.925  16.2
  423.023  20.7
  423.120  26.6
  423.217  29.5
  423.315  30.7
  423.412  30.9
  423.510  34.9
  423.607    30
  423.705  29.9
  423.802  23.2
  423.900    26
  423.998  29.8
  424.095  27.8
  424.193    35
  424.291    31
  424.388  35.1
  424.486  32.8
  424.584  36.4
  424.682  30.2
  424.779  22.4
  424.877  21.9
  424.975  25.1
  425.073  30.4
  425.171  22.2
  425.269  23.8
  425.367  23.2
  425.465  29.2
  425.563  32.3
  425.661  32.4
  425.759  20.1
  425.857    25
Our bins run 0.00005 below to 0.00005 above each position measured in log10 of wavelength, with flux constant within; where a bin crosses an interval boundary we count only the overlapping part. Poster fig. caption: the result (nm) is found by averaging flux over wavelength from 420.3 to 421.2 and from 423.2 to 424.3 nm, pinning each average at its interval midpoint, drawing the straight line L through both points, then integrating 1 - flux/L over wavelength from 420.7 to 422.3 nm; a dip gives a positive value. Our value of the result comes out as 0.14 nm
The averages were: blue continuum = 26.5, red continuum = 29.8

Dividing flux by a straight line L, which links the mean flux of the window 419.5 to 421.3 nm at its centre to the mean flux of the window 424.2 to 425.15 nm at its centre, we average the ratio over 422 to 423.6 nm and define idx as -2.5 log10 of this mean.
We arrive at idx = 0.135 mag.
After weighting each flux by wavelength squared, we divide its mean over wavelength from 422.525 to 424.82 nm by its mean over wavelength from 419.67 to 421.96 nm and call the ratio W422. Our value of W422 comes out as 1.09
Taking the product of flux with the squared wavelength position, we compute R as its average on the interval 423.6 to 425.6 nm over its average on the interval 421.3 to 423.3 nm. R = 1.22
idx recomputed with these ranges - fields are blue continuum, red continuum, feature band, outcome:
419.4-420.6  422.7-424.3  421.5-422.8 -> 0.108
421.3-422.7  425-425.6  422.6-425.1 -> -0.078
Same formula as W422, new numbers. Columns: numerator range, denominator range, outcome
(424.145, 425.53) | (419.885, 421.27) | 1.12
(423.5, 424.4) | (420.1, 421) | 1.09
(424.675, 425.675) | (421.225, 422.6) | 1.10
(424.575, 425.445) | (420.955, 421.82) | 1.18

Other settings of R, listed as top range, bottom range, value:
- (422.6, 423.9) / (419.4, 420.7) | 0.97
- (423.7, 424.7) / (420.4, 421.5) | 1.26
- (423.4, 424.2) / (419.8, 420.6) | 1.12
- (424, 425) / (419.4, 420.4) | 1.15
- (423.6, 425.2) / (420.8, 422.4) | 1.17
